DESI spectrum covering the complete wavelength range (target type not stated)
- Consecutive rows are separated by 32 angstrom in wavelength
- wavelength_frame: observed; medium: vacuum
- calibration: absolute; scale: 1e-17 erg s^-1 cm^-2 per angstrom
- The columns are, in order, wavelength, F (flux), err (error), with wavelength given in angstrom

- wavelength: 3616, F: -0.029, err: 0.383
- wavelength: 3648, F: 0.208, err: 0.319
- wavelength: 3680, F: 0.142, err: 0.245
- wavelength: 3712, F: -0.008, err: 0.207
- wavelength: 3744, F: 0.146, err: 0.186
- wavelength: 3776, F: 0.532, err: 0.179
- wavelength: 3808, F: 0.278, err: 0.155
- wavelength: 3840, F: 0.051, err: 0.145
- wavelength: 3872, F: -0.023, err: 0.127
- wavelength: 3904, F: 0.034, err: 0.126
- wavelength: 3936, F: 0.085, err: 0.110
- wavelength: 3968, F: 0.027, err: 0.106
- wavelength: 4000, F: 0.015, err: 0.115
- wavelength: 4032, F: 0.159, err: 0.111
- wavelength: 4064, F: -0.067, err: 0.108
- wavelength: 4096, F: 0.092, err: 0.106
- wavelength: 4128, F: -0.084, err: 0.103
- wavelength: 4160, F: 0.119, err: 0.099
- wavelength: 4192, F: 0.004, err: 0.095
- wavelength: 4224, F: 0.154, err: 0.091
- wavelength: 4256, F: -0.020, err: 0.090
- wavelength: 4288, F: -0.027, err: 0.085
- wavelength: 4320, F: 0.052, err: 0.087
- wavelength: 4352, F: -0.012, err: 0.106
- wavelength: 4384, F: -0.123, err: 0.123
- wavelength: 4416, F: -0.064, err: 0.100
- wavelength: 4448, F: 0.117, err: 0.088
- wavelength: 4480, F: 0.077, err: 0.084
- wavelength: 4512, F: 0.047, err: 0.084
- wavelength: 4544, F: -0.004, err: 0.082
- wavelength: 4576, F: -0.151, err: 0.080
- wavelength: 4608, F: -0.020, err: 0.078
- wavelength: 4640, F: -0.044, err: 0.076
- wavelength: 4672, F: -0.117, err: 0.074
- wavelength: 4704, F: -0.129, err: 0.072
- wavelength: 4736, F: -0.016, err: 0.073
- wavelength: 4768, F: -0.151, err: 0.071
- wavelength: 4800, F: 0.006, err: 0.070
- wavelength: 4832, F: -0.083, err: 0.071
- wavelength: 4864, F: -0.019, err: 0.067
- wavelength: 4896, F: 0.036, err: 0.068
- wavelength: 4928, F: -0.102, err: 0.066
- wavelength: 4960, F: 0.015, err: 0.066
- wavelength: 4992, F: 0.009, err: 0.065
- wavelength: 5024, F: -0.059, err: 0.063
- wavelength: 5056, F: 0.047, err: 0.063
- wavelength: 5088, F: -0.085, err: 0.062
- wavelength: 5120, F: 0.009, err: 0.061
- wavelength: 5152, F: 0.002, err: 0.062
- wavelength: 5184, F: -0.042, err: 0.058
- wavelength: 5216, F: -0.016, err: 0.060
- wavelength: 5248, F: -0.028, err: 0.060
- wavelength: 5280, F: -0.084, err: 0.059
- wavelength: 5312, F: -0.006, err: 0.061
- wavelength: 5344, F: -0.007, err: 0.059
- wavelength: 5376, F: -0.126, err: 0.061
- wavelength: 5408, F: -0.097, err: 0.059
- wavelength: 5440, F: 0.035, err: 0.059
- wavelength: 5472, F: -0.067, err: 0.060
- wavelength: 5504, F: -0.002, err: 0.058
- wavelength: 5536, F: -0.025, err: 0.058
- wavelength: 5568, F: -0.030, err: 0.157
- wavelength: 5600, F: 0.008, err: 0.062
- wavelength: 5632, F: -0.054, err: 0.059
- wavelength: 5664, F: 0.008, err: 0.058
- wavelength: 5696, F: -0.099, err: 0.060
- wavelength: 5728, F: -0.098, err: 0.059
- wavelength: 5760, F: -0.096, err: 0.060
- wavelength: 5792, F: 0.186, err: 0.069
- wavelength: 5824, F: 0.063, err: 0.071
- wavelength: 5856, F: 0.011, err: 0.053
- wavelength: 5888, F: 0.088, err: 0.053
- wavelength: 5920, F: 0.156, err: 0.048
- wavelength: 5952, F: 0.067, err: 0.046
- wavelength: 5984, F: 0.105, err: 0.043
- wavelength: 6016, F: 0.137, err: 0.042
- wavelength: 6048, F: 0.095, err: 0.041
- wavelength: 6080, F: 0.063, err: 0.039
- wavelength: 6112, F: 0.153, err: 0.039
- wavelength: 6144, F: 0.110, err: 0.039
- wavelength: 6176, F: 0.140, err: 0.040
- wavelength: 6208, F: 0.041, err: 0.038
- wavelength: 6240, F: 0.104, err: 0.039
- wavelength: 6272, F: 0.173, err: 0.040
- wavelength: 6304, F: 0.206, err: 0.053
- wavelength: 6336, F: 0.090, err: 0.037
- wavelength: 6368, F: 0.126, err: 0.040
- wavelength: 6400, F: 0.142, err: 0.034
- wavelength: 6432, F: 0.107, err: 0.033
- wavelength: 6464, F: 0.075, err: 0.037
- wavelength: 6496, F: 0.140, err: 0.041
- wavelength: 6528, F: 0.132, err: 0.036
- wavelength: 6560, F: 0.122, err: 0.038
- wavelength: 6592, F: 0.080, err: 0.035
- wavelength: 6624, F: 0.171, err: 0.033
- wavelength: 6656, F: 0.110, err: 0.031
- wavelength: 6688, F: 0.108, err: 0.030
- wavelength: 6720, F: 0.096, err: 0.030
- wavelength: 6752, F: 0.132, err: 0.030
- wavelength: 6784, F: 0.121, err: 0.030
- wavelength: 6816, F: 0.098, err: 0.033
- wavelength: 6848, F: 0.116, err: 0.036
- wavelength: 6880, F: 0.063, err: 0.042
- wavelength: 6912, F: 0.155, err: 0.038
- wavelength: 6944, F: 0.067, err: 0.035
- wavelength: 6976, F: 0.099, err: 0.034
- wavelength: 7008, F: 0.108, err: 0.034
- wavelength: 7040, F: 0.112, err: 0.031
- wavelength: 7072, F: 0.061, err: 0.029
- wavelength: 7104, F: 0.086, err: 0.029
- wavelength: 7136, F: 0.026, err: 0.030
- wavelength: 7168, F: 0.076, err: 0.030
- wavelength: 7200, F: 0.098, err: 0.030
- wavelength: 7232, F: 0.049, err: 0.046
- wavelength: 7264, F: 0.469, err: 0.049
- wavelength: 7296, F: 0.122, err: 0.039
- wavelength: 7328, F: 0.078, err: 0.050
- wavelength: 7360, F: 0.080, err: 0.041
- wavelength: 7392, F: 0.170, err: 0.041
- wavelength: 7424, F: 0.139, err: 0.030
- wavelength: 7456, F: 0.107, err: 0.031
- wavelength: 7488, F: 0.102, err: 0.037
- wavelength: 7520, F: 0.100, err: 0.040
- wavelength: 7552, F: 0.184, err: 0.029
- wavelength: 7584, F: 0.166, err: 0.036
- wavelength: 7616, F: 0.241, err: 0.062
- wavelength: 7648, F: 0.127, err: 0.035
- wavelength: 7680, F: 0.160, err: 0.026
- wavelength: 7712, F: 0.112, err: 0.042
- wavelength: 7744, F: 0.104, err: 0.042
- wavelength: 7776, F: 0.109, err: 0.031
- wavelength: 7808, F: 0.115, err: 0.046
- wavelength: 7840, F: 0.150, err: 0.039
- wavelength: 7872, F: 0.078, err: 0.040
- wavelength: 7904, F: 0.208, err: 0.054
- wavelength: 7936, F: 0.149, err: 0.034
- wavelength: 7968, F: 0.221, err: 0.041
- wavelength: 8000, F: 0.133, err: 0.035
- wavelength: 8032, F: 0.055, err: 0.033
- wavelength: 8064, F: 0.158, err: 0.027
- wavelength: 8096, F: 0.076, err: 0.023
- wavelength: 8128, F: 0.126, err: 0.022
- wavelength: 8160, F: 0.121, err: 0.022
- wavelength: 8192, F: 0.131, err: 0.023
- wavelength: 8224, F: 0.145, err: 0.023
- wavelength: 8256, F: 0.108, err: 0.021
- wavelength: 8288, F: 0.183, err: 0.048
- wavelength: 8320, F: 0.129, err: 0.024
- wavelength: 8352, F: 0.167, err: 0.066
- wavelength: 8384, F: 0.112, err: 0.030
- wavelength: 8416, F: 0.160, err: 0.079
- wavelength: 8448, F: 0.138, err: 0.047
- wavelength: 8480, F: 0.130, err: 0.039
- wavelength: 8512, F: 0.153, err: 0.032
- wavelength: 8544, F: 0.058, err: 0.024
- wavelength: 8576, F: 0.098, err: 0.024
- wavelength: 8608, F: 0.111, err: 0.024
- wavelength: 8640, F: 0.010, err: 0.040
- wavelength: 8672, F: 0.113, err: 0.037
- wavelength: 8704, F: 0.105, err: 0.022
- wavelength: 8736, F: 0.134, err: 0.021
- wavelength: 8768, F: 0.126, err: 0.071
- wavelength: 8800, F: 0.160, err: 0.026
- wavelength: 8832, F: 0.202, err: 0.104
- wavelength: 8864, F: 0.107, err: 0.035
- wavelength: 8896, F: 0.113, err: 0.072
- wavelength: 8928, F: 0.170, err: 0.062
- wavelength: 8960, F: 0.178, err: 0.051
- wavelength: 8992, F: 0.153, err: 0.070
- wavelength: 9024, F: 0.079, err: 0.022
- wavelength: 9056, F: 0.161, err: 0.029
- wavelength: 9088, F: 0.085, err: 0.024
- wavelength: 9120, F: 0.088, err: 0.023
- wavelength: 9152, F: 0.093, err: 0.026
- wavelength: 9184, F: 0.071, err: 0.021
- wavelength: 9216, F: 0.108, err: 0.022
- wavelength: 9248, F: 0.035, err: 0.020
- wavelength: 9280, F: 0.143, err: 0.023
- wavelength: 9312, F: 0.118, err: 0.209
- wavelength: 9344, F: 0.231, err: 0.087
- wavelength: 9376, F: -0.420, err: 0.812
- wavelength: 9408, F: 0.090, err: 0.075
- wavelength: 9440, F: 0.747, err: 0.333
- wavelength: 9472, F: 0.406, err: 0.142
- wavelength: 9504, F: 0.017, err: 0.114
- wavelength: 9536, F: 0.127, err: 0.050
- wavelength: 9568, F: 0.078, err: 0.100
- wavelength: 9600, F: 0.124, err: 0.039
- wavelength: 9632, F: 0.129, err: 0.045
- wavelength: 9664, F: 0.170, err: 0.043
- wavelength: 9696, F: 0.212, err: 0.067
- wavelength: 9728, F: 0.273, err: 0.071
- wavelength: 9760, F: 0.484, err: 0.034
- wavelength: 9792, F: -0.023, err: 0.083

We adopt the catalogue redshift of 0.95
